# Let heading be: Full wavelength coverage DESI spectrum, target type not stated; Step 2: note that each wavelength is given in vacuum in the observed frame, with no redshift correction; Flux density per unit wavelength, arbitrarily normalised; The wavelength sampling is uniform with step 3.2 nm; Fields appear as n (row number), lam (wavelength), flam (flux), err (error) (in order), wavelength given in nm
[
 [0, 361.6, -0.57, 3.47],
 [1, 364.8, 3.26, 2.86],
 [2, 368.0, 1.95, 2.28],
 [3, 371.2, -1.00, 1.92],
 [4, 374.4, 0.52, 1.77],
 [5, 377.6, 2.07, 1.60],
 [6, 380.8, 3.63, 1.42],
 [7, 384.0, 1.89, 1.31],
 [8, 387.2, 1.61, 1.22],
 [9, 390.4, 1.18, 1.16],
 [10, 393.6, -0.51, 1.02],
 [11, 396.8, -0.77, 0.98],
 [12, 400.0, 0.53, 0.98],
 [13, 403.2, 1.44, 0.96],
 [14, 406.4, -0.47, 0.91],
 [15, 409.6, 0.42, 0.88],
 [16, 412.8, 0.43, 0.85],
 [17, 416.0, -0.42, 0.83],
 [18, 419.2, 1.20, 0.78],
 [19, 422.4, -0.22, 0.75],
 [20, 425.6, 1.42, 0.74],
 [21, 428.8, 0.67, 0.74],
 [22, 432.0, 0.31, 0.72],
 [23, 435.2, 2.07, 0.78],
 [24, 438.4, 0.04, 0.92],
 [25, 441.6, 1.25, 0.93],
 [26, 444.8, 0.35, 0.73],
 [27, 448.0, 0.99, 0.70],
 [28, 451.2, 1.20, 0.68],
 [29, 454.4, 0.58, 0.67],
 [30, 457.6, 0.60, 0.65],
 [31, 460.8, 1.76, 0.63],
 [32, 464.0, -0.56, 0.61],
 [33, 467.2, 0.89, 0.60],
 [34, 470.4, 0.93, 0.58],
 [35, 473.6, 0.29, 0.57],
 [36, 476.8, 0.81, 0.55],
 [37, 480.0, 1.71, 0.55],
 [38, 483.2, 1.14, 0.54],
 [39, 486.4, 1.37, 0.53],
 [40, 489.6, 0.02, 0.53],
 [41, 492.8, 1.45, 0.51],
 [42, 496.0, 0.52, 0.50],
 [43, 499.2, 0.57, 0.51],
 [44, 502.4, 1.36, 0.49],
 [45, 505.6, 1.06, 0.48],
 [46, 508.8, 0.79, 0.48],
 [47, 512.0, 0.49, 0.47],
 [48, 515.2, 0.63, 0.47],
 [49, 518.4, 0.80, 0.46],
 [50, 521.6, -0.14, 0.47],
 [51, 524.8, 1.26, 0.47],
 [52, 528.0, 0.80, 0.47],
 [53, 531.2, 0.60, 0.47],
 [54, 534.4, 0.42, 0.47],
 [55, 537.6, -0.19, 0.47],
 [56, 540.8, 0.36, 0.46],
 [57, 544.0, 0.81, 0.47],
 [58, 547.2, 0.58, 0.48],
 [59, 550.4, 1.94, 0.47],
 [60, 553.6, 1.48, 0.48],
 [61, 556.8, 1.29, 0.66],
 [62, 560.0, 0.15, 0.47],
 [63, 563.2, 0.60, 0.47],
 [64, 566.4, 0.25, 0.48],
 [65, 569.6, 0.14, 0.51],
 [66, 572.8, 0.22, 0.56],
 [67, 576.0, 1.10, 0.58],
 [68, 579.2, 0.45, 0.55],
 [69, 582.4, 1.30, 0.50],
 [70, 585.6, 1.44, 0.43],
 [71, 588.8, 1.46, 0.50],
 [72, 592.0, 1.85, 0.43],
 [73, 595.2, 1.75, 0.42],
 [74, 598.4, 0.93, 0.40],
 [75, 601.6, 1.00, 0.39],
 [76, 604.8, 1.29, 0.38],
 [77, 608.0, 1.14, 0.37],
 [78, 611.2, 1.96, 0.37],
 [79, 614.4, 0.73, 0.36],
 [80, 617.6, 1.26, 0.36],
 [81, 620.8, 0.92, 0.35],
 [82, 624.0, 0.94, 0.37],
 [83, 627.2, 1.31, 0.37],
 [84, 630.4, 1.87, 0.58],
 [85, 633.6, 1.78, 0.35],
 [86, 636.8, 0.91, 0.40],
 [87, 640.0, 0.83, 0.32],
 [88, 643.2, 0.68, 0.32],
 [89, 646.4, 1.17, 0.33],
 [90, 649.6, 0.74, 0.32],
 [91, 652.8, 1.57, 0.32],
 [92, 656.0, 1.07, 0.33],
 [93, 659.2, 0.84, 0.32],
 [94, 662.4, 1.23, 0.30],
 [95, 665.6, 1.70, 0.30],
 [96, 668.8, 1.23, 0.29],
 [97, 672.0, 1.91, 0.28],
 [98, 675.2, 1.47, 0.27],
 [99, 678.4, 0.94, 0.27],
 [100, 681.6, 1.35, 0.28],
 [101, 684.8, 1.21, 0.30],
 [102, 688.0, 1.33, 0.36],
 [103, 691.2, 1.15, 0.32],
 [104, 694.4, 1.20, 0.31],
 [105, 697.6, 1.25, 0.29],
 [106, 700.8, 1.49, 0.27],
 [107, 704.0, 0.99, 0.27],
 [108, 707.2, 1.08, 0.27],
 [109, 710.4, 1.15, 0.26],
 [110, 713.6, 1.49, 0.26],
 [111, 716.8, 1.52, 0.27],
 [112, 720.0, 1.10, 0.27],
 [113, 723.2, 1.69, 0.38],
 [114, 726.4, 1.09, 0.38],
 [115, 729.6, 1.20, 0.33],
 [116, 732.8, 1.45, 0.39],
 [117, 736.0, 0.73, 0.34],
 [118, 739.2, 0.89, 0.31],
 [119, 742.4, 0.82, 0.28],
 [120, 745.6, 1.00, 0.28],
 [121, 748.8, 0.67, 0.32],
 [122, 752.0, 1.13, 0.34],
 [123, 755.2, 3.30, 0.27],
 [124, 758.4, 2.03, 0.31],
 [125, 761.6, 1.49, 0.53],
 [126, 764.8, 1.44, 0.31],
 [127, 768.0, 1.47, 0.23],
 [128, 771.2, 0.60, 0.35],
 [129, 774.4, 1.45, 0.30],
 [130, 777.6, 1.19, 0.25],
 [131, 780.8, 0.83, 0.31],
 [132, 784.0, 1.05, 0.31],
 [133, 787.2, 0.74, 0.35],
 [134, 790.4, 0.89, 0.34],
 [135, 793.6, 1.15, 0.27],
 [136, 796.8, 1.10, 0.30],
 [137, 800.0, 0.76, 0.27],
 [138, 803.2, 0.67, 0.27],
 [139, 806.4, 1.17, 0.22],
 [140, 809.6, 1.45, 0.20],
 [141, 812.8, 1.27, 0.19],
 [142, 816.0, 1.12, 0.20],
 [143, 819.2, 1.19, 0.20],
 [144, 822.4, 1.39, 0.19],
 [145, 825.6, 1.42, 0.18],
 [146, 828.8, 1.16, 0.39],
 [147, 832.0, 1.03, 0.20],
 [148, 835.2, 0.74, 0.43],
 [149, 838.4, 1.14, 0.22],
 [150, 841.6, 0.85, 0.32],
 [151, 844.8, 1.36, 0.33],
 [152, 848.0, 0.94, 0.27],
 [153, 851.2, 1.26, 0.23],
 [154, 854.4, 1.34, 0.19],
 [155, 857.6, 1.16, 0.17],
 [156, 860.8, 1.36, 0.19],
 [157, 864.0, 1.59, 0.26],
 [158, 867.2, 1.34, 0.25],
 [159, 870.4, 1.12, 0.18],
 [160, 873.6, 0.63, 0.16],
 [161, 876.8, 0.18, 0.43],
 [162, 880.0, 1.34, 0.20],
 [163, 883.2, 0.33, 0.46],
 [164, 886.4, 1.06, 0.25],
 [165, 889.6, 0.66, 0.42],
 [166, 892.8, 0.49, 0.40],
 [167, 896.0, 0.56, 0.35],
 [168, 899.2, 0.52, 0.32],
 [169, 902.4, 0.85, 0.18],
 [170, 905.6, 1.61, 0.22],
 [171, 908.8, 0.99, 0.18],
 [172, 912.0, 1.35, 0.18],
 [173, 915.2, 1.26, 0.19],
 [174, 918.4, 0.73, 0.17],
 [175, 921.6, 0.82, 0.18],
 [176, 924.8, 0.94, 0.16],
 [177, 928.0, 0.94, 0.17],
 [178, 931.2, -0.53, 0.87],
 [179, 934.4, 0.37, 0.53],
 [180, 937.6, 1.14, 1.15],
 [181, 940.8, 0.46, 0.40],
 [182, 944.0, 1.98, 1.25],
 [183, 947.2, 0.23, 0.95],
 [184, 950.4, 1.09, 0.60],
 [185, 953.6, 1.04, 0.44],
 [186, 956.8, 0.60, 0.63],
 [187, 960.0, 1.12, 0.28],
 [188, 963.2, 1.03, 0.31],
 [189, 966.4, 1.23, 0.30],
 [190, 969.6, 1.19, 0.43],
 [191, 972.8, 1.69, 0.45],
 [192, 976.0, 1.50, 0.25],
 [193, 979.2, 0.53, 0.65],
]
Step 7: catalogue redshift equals 1.029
